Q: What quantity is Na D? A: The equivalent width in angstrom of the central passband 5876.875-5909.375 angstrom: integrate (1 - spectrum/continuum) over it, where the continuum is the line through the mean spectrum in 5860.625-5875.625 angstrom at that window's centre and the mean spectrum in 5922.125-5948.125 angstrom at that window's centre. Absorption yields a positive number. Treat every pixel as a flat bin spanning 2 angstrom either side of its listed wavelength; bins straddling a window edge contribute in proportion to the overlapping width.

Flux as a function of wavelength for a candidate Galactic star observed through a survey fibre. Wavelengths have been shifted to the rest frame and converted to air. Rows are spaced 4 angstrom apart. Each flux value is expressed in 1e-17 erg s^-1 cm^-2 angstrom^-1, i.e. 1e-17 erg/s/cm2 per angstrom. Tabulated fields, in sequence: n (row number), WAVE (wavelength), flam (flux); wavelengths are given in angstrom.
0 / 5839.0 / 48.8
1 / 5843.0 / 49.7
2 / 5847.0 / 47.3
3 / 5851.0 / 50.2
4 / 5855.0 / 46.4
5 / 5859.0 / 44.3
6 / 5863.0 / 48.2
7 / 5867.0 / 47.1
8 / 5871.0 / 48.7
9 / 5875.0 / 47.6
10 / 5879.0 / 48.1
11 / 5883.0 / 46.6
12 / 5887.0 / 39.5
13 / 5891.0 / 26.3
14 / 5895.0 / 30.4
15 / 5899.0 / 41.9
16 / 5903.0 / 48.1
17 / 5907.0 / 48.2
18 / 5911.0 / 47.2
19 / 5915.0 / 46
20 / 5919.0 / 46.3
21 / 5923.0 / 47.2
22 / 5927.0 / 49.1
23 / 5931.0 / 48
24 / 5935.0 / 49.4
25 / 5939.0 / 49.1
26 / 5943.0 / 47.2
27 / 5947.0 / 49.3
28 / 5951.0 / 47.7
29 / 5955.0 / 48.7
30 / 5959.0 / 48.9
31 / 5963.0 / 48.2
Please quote 4.63 angstrom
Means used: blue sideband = 47.8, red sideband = 48.5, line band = 41.2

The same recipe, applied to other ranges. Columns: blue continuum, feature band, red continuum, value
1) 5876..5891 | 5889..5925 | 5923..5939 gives 2.59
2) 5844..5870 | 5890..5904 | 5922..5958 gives 3.31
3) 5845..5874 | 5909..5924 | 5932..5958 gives 0.48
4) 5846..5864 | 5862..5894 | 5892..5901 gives -2.18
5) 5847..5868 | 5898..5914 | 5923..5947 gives 0.48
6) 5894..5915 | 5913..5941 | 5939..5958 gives -0.98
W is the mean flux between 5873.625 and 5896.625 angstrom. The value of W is 39.7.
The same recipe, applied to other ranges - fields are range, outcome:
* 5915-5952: 48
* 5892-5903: 37.4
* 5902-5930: 47.4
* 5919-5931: 47.8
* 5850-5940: 45.3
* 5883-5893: 35.6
